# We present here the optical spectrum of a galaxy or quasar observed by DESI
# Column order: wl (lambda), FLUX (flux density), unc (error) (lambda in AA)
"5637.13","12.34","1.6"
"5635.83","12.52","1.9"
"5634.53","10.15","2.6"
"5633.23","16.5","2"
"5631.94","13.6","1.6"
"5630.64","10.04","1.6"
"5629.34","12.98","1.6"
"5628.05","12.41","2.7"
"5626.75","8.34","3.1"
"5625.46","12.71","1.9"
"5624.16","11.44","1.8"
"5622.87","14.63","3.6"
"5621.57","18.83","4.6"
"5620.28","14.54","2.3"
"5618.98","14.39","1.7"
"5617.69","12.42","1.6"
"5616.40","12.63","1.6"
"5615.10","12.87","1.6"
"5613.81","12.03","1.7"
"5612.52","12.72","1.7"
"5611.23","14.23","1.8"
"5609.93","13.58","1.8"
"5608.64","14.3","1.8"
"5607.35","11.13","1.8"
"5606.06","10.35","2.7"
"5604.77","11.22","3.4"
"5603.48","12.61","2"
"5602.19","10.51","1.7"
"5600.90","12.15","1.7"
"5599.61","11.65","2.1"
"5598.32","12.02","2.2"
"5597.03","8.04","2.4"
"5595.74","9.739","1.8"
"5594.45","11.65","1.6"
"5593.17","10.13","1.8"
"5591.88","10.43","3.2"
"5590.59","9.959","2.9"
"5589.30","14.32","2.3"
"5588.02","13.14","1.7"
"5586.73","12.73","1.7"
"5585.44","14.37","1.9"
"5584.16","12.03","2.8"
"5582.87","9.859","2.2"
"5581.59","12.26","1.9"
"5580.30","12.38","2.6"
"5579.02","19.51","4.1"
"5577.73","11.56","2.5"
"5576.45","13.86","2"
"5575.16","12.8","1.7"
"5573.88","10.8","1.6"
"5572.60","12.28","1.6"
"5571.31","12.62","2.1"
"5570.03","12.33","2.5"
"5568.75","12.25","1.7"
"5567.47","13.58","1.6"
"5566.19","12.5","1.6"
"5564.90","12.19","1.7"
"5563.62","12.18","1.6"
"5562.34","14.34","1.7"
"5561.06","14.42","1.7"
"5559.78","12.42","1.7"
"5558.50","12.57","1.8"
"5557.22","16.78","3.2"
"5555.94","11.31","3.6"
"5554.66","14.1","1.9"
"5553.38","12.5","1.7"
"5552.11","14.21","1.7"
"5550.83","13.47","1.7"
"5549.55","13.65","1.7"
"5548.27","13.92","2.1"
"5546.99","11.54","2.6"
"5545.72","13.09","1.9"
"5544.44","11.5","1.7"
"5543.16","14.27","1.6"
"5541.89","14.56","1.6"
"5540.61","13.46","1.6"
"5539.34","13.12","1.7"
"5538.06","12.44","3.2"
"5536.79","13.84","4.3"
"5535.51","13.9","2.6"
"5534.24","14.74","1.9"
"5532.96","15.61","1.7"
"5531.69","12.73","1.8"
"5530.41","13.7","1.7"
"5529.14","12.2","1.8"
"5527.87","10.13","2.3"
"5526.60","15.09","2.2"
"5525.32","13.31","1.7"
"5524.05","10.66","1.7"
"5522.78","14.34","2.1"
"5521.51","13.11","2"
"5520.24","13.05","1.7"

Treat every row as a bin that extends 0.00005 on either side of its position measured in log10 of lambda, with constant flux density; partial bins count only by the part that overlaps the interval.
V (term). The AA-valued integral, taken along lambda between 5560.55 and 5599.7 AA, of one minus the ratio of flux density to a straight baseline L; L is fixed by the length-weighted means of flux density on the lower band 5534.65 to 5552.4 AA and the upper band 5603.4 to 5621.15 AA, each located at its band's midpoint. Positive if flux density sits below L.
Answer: 2.3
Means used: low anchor 13.4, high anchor 12.9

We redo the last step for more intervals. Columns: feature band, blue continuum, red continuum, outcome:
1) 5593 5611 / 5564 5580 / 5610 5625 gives 2.66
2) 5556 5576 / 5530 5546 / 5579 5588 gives 0.39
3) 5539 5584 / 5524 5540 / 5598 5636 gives -0.04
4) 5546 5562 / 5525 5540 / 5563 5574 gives -0.80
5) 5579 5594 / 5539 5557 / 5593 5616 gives -0.05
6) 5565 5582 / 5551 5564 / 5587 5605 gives -0.53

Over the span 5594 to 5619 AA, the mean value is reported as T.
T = 12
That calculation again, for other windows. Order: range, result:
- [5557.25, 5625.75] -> 12.6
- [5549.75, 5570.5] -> 13.2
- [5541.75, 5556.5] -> 13.1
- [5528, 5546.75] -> 13.4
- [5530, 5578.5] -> 13.2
